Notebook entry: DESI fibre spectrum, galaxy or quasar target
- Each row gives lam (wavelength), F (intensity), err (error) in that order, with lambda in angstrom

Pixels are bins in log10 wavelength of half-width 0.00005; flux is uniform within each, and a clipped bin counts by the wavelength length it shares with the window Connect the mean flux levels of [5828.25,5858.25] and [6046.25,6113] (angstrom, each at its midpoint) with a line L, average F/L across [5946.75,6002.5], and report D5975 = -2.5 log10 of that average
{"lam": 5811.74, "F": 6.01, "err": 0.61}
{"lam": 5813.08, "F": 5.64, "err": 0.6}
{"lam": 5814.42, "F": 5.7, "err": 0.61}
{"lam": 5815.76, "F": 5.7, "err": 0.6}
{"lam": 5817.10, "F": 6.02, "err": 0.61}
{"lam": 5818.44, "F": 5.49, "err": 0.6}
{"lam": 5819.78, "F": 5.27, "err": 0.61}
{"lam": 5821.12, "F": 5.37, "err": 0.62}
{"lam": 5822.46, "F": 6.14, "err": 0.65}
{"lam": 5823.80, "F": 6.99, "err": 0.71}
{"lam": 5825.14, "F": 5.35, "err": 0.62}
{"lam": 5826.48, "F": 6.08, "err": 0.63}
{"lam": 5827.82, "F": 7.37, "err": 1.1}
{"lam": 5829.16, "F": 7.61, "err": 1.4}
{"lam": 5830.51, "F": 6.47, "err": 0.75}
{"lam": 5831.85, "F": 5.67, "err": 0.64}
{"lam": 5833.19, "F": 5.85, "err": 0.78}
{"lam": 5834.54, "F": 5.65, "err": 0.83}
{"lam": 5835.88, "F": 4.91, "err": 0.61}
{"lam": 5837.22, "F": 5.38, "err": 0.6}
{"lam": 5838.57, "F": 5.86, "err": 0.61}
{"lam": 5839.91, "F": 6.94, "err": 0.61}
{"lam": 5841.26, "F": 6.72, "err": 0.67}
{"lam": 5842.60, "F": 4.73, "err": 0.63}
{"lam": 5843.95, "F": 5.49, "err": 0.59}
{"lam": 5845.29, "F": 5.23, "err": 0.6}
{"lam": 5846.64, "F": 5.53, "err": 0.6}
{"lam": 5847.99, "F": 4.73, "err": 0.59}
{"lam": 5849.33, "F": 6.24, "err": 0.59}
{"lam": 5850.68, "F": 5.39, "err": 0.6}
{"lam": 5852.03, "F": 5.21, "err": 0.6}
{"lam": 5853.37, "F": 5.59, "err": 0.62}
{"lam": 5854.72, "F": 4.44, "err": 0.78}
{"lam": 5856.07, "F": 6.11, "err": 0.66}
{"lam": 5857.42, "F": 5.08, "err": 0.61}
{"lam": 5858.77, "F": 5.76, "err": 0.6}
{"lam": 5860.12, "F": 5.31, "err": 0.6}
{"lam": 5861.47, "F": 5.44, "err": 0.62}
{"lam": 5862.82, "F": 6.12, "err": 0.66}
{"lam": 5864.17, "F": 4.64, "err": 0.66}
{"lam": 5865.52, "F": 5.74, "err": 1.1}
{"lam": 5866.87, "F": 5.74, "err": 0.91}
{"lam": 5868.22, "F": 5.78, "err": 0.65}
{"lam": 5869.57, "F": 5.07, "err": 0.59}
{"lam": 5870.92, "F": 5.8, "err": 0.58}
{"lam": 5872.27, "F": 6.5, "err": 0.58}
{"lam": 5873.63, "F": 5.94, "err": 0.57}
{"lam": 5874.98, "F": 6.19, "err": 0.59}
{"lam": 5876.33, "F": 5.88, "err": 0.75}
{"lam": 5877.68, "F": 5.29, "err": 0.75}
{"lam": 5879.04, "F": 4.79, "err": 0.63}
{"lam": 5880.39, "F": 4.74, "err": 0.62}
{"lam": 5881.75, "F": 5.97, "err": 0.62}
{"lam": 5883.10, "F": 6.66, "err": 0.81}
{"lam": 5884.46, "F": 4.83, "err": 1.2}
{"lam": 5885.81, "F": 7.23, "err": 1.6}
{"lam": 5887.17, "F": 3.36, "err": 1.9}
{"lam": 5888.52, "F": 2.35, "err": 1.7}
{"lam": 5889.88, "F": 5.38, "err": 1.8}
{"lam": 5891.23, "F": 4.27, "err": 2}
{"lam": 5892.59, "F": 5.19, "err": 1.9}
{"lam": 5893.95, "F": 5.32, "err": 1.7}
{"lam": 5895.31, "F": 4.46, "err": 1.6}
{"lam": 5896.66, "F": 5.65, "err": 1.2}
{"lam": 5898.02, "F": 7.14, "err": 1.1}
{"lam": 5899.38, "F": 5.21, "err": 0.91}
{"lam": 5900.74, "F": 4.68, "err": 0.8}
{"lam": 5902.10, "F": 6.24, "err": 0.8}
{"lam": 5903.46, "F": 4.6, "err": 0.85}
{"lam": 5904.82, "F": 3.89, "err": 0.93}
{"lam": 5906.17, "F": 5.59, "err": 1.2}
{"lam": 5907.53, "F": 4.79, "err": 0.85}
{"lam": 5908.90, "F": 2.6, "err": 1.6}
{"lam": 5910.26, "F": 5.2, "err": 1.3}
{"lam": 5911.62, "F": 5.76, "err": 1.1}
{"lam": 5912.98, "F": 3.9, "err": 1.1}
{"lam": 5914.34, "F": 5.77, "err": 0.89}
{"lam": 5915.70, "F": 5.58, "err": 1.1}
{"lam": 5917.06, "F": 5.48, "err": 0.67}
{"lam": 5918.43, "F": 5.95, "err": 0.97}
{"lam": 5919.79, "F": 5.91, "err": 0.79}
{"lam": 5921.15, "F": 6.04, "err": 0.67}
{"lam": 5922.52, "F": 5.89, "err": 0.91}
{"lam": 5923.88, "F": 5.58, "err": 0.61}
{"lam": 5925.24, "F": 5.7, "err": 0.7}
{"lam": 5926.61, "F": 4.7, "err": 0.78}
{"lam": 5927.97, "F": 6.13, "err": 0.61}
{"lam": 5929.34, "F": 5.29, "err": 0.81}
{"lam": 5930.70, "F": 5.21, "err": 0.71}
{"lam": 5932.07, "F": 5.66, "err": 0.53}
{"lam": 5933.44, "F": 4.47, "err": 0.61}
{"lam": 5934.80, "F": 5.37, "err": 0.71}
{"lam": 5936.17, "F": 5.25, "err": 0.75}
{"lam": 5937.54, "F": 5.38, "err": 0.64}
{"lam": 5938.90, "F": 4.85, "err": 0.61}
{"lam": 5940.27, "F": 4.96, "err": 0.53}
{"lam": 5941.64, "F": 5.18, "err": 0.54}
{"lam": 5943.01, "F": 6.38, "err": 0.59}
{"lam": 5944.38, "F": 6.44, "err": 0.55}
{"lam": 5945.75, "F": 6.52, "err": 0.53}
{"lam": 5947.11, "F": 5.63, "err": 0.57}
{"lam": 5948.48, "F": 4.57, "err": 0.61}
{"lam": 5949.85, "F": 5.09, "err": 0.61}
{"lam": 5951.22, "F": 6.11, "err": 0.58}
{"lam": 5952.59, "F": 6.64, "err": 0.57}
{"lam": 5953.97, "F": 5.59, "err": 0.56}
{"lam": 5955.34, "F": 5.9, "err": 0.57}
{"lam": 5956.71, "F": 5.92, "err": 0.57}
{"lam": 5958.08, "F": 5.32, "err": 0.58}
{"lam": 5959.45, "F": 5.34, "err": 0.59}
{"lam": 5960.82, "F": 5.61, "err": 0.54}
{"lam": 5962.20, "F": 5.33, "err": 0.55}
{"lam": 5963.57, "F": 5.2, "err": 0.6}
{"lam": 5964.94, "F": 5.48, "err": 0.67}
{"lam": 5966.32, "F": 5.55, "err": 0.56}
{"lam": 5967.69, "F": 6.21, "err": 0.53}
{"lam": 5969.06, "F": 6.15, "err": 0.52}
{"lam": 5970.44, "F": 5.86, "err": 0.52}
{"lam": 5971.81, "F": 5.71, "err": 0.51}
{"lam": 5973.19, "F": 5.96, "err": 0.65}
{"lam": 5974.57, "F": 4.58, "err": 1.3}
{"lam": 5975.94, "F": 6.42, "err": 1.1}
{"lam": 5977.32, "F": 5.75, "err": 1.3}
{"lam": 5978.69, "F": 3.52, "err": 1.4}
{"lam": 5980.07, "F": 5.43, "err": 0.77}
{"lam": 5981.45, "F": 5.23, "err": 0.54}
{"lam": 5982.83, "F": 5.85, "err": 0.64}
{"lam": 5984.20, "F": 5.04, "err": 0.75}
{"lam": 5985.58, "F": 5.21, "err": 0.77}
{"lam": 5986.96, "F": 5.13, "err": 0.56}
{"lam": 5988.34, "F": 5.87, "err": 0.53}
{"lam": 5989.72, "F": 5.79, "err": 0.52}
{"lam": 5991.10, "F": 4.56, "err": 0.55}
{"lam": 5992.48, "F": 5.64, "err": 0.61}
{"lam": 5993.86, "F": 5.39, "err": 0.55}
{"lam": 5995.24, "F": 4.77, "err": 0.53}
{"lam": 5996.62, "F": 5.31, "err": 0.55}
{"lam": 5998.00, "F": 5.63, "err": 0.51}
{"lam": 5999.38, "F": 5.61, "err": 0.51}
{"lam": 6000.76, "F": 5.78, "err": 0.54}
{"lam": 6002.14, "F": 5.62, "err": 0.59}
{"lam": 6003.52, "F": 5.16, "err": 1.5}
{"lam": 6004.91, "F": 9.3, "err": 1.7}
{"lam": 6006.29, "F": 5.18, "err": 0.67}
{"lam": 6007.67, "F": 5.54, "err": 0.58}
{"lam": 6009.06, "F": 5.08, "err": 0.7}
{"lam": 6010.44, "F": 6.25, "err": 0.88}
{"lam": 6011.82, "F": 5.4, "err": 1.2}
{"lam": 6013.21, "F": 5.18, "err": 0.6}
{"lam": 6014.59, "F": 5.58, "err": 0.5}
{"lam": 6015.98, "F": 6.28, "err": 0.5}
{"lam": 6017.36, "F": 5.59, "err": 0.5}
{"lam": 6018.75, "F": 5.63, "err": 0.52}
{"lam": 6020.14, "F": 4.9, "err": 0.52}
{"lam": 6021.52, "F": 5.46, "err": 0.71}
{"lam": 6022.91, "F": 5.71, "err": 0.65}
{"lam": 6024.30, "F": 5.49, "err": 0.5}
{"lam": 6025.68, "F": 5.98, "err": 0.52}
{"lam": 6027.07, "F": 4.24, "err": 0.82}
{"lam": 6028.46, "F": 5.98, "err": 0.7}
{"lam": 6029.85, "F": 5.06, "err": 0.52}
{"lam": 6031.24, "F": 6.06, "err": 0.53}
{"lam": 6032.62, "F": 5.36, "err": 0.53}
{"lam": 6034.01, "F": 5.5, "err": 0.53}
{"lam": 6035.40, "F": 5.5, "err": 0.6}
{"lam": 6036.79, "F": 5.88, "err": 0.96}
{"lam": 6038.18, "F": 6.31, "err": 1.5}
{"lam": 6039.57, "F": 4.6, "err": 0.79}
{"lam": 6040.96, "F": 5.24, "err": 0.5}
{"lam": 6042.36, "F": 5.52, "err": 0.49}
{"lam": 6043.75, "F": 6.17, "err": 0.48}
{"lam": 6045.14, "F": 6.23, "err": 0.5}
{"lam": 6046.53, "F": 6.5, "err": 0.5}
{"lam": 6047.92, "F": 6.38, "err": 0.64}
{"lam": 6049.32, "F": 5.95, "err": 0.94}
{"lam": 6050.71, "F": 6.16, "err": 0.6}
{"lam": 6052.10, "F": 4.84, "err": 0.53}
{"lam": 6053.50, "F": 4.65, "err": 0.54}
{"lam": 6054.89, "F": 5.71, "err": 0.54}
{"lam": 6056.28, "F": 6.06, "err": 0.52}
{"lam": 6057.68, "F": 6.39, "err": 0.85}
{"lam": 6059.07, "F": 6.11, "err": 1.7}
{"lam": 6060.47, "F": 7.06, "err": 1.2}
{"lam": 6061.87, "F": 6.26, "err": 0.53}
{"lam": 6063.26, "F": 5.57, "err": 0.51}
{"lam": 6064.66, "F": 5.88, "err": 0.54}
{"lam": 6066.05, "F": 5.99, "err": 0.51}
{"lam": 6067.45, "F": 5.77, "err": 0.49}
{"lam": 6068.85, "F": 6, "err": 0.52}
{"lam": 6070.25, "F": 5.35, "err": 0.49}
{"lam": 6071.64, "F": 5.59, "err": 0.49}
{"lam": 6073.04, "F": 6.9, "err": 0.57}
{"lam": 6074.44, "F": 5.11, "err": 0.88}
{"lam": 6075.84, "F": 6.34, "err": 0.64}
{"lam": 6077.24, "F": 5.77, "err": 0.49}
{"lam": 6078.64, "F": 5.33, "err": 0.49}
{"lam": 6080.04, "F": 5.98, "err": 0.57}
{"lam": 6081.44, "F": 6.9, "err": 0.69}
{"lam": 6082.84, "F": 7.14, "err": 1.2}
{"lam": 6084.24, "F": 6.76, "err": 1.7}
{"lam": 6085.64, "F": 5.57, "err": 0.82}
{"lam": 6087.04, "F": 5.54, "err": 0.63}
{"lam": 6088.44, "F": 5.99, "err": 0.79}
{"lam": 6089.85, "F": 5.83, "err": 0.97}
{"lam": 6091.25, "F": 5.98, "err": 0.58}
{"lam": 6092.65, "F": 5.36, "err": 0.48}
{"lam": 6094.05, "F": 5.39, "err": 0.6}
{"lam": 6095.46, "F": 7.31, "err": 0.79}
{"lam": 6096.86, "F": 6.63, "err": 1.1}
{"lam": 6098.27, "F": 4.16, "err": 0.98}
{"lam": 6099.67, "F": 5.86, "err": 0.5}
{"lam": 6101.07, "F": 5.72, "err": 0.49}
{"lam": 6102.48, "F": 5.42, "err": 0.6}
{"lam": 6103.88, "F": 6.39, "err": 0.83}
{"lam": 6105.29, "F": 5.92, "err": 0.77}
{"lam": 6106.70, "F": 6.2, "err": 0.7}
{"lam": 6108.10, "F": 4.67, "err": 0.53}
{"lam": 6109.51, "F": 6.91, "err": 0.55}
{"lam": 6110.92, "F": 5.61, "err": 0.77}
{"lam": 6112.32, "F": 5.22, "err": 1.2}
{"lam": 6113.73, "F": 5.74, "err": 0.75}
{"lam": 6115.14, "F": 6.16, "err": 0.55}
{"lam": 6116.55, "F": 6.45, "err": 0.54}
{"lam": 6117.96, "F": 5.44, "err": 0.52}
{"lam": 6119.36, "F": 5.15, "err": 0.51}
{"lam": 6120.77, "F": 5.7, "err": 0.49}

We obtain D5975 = 0.06 mag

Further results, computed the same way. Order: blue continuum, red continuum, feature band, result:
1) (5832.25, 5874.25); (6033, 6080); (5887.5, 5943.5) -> 0.10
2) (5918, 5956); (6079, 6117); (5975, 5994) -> 0.07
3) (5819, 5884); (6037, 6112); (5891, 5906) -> 0.11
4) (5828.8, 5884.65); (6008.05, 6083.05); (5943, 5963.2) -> -0.01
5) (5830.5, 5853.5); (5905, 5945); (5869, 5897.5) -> 0.04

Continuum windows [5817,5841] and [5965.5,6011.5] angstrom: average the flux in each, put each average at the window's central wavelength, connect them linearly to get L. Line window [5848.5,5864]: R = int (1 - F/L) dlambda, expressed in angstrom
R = 1.24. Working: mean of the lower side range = 6.04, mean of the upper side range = 5.58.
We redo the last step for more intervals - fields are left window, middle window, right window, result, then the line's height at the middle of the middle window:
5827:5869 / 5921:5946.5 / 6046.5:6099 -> 1.2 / 5.79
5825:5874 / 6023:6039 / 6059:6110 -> 0.9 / 5.9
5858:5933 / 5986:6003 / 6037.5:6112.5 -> 0.7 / 5.65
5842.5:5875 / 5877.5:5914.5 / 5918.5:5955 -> 3.5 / 5.54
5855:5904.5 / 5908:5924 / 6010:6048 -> 0.5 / 5.44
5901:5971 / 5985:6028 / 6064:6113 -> 0.7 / 5.65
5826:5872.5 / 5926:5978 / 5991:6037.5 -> 0.6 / 5.64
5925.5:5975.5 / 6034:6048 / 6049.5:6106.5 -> 0.0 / 5.81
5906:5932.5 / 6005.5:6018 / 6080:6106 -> 0.2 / 5.68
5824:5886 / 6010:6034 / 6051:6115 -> 1.3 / 5.84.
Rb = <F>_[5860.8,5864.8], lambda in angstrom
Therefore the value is 5.41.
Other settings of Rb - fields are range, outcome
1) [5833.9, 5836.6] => 5.29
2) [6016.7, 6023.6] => 5.45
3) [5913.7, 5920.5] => 5.74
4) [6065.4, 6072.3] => 5.74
